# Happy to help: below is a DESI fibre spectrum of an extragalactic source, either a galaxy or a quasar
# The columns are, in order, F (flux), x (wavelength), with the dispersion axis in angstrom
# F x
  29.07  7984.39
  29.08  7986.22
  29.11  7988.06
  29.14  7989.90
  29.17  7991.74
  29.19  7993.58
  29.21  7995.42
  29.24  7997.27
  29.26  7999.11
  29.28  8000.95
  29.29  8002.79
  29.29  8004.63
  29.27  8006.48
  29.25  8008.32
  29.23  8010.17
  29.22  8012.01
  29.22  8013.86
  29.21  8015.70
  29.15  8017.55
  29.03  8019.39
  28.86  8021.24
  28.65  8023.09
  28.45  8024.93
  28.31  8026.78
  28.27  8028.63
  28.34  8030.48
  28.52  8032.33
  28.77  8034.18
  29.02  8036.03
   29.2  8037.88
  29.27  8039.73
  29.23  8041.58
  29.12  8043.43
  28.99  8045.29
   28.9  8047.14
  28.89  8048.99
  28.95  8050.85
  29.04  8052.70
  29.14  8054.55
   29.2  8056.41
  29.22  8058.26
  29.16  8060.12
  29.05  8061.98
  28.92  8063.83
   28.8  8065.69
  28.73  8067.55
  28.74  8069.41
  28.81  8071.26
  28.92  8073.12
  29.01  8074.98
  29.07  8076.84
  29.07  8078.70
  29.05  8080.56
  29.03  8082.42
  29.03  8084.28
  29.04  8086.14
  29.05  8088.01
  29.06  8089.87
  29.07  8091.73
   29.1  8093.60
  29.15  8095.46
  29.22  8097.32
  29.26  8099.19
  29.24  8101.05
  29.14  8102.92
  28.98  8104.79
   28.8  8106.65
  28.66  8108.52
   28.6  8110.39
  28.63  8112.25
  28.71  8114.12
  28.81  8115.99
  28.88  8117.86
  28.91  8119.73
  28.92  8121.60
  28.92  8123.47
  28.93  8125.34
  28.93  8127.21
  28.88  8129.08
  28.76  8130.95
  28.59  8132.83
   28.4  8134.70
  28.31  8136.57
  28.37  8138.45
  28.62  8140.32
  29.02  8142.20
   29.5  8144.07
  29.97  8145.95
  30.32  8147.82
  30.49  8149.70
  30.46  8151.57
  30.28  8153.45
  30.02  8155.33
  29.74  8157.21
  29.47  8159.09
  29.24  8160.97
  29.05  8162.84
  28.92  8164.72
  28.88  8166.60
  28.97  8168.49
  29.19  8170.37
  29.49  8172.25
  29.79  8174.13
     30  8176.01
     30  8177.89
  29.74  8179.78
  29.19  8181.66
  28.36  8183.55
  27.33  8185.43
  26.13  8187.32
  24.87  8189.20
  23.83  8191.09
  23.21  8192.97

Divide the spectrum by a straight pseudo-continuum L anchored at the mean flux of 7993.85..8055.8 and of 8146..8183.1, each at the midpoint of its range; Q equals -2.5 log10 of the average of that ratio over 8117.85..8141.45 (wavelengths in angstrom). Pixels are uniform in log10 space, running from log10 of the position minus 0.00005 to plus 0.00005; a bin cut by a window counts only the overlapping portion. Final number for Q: 0.03 mag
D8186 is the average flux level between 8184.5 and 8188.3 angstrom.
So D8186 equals 26.7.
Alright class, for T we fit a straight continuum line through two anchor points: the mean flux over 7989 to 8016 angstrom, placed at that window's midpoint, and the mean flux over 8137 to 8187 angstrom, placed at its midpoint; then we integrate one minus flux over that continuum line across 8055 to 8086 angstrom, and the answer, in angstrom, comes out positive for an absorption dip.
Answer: 0.30 angstrom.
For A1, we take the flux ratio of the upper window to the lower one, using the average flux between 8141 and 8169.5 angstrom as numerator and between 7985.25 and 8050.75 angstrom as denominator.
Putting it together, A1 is 1.0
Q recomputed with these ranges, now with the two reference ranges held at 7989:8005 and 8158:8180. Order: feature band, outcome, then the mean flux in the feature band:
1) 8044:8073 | 0.012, 29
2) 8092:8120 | 0.015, 28.9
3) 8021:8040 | 0.022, 28.7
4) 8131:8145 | 0.025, 28.7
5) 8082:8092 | 0.010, 29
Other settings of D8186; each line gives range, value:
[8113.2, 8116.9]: 28.7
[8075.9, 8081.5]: 29.1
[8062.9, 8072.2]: 28.8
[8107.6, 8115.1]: 28.7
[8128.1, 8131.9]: 28.8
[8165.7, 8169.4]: 28.9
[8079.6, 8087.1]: 29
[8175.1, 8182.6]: 29.7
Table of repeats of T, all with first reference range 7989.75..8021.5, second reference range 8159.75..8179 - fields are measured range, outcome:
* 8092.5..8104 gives 0.0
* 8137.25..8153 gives -0.1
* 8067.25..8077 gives 0.1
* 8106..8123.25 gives 0.3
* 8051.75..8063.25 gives 0.0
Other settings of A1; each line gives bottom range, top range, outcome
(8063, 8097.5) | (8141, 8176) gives 1.02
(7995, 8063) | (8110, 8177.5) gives 1.01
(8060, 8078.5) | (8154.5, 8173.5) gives 1.01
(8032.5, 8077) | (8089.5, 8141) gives 0.99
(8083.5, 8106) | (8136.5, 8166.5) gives 1.01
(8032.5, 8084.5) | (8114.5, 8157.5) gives 1.01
